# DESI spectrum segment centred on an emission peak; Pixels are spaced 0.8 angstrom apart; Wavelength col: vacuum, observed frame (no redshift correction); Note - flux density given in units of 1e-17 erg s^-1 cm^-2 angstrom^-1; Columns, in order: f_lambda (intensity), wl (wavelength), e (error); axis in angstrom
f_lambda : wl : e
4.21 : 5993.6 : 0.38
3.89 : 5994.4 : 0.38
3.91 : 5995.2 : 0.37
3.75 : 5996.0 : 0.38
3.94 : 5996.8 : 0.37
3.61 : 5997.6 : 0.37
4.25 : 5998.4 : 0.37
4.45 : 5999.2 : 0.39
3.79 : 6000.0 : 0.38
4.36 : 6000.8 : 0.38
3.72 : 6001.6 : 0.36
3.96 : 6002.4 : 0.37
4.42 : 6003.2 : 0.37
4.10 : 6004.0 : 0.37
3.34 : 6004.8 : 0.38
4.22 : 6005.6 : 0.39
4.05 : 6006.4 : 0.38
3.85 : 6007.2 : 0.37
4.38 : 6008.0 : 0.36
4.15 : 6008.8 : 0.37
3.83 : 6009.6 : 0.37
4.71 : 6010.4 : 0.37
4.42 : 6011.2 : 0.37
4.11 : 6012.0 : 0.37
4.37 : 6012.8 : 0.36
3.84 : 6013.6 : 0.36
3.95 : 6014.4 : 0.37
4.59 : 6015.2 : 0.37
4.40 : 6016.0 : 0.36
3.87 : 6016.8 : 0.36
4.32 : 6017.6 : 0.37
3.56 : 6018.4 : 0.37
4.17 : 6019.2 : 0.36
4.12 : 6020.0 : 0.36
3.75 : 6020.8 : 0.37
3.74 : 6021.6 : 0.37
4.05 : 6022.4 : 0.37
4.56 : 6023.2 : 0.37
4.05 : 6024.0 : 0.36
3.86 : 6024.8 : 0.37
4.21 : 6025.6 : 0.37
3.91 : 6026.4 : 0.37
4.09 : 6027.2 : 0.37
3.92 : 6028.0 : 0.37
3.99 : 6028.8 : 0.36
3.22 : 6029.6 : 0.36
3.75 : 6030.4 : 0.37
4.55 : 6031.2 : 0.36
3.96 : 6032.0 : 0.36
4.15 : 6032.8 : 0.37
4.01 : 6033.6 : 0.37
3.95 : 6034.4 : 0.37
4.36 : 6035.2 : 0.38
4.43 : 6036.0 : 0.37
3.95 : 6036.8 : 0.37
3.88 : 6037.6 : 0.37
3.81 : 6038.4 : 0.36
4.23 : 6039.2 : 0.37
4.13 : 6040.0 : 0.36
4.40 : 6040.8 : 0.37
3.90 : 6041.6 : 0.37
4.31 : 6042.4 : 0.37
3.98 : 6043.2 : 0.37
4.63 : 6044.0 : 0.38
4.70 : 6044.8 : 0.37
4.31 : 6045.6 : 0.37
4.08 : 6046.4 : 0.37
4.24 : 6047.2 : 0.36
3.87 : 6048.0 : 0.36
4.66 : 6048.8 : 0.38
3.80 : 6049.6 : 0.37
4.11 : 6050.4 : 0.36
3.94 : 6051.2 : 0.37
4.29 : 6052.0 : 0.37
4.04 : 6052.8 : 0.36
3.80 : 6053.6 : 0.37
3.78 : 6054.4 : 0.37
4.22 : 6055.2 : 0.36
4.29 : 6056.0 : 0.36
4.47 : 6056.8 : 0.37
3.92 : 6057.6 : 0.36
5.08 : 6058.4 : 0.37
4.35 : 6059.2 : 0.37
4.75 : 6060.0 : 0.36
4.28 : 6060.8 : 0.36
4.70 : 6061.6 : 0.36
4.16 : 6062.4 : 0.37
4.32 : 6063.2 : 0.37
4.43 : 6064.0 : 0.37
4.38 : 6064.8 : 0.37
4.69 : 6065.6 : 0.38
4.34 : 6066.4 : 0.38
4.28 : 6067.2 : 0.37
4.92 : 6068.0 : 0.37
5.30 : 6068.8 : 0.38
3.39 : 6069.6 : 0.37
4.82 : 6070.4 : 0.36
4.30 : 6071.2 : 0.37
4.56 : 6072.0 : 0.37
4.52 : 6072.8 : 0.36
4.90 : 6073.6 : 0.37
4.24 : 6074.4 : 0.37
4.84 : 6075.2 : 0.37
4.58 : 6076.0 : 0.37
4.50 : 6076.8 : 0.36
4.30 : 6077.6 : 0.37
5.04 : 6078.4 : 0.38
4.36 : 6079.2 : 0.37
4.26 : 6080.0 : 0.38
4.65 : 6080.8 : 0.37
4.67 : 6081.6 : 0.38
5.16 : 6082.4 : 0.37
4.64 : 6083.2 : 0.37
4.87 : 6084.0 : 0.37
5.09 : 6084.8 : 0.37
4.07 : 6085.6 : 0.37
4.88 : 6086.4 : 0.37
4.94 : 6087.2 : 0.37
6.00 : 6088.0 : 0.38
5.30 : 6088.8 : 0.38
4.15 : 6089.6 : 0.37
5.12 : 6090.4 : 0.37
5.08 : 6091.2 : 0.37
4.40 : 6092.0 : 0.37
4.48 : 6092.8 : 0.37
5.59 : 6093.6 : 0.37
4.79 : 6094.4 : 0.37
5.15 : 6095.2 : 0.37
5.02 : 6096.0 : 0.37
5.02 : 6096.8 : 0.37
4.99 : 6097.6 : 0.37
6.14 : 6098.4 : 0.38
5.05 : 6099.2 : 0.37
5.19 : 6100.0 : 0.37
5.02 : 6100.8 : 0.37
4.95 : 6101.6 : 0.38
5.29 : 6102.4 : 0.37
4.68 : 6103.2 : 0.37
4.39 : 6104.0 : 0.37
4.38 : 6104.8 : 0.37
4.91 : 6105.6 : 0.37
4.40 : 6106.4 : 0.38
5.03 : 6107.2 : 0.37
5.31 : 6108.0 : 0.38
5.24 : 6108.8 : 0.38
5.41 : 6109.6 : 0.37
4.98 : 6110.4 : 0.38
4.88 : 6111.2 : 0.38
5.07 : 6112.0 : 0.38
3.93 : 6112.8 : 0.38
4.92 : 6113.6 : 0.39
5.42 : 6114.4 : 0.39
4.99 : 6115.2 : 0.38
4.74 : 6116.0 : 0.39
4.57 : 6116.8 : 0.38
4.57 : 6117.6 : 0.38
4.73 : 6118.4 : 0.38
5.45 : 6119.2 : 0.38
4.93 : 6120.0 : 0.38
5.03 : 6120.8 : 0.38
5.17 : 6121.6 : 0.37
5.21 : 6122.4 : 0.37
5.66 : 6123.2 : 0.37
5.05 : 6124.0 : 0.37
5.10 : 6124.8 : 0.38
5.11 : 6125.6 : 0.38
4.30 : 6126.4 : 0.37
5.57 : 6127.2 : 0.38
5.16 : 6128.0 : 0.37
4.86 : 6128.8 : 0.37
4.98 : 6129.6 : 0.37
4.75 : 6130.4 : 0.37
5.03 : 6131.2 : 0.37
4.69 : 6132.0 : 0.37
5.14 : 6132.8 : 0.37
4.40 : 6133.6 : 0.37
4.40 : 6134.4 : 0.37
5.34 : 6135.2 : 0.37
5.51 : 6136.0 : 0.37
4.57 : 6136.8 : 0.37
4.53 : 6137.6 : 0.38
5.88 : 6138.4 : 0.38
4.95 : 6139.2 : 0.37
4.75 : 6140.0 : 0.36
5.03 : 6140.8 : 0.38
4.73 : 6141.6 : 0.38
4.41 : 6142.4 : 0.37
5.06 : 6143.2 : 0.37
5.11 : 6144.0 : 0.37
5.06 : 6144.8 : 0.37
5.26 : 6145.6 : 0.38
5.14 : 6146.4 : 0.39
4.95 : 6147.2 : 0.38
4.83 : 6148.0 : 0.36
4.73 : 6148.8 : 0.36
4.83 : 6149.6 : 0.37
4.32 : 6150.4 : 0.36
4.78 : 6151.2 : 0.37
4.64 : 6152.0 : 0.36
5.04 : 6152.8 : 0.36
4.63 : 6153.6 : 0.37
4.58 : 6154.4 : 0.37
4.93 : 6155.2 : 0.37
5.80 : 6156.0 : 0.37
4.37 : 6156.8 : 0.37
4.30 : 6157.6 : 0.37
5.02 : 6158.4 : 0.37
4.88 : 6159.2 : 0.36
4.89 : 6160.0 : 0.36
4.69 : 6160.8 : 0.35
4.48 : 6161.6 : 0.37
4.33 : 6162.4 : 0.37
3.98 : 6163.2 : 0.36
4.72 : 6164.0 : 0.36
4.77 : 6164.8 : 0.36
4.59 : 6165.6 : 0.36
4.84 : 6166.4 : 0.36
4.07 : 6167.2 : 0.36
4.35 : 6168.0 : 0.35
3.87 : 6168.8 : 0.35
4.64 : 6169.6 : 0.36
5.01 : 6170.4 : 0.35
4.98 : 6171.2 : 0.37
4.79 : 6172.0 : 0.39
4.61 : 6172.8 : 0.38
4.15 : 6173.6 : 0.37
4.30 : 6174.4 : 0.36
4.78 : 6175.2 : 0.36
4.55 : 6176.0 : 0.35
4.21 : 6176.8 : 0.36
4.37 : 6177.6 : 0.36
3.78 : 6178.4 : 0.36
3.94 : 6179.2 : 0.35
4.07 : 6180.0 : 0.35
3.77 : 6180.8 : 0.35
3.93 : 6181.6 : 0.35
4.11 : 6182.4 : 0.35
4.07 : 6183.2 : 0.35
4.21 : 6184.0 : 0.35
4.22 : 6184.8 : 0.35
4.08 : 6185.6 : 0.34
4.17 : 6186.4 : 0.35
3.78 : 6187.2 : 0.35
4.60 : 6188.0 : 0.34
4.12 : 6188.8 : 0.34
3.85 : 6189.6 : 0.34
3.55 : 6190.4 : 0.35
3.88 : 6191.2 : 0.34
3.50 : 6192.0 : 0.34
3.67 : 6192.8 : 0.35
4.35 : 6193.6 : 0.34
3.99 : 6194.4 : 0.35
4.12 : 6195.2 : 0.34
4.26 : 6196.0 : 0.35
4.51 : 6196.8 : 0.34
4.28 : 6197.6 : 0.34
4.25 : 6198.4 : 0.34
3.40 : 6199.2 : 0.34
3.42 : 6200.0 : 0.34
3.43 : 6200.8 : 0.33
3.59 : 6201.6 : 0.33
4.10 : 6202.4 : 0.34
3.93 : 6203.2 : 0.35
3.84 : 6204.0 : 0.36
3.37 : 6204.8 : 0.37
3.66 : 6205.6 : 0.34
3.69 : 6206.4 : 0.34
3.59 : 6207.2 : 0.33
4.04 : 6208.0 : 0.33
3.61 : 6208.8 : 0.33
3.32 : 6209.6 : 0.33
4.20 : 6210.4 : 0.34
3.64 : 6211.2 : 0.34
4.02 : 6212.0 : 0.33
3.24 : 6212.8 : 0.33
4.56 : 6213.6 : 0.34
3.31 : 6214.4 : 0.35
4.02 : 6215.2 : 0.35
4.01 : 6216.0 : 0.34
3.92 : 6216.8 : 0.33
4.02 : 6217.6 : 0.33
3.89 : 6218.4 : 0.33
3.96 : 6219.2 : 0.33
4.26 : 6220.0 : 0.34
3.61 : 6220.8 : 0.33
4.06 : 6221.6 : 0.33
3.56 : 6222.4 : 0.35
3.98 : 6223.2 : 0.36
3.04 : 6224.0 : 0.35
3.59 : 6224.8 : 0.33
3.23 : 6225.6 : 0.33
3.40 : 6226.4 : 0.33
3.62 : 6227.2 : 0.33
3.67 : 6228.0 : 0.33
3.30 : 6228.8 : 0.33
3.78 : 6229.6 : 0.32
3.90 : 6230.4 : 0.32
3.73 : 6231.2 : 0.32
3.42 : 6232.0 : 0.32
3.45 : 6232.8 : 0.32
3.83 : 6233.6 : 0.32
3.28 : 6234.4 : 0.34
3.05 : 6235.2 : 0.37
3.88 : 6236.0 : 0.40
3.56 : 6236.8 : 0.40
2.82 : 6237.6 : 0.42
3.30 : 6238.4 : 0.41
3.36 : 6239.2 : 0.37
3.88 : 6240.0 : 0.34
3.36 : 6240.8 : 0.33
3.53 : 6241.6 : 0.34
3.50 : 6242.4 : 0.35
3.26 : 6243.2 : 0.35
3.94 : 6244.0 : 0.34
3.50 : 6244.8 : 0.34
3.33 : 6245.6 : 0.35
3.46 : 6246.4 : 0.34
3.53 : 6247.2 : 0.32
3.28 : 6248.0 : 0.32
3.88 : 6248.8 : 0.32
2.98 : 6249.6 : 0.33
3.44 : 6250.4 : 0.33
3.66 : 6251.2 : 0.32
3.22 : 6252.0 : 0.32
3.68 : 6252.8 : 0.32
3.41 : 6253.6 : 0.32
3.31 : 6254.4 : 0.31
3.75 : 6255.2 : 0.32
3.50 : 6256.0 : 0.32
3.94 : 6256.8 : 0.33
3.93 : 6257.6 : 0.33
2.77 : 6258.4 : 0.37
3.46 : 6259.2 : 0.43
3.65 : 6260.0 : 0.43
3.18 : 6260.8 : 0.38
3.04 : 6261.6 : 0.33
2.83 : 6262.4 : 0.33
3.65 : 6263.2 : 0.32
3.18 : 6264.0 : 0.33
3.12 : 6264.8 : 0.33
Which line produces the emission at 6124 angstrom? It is C III]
